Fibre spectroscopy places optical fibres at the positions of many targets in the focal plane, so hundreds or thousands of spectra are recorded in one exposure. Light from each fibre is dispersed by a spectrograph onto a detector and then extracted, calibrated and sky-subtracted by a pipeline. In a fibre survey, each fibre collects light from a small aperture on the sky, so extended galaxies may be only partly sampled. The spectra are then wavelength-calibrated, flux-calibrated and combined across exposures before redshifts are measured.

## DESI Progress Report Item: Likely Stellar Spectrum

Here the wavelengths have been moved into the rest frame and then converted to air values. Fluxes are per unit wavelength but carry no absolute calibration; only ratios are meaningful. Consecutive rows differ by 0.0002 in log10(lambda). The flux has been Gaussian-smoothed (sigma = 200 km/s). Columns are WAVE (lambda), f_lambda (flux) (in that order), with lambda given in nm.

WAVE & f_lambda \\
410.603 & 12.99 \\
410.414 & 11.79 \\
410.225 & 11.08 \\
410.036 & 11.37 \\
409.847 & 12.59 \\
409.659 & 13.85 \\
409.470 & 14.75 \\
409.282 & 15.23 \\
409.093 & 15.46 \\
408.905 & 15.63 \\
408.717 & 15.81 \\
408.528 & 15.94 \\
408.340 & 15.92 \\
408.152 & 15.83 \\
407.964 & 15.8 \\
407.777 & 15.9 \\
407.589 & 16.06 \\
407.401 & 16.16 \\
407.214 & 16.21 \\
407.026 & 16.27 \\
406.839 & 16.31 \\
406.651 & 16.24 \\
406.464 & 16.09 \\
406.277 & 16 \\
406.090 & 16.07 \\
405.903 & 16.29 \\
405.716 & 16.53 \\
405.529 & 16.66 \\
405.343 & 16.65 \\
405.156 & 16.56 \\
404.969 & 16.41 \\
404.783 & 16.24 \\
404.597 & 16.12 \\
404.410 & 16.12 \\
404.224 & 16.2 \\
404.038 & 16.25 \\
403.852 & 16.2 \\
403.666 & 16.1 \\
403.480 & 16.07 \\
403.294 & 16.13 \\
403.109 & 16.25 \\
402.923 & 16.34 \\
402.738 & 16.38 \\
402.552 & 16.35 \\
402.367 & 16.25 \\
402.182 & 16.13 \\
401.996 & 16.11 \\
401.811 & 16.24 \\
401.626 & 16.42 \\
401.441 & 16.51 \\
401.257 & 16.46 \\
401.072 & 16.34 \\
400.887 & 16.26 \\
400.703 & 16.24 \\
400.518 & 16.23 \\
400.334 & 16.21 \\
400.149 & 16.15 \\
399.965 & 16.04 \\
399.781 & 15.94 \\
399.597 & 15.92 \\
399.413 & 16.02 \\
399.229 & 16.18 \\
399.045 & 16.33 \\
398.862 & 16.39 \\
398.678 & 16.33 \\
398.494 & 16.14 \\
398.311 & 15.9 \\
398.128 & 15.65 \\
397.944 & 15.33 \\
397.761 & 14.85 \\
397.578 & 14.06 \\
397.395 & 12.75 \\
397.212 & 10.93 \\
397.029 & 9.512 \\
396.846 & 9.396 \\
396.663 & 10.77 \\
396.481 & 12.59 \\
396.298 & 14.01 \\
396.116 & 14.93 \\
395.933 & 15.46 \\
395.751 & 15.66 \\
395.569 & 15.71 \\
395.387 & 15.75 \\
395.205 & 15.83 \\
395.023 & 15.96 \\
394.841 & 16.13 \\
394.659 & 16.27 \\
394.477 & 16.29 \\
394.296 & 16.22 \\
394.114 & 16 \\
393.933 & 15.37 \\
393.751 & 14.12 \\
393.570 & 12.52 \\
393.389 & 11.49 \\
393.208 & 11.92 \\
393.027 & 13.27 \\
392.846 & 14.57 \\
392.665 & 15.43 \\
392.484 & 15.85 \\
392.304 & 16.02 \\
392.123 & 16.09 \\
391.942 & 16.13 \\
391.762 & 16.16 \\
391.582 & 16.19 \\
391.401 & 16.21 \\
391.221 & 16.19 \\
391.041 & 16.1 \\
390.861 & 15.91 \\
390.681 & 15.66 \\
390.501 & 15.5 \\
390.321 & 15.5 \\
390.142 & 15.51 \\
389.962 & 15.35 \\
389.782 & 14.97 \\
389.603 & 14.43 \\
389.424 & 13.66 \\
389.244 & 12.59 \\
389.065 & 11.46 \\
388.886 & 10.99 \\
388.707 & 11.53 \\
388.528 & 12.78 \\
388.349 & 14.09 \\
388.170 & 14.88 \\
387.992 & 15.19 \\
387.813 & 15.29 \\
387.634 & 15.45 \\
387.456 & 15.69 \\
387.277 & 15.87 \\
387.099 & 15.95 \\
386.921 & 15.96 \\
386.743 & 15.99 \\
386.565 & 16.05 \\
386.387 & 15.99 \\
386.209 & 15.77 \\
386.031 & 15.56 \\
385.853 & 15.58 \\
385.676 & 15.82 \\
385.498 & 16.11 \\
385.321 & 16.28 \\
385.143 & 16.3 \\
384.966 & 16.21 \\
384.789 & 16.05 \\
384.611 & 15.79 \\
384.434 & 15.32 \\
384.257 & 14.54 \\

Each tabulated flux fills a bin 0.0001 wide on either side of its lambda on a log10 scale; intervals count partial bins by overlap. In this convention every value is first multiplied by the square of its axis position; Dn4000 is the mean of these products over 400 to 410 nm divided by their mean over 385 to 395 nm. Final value 1.14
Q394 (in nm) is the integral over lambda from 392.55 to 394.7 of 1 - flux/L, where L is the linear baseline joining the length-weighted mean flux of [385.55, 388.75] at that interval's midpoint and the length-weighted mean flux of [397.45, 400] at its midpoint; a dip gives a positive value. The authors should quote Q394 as 0.15 nm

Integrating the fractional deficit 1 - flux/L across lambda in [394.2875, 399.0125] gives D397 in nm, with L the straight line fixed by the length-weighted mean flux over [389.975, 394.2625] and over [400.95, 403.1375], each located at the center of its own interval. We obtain 0.333 nm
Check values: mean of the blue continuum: 15.1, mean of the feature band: 14.6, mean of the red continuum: 16.3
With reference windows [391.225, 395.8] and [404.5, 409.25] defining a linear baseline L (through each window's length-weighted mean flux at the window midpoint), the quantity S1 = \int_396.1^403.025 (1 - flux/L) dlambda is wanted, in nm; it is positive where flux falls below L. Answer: 0.21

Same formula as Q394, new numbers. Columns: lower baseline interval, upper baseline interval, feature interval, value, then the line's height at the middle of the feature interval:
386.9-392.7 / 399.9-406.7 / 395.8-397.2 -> 0.29 nm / 15.6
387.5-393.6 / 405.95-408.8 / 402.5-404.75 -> -0.07 nm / 15.7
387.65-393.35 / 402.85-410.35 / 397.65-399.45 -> -0.09 nm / 15.2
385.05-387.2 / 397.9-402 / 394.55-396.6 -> 0.11 nm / 16.1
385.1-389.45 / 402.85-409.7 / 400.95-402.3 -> -0.05 nm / 15.7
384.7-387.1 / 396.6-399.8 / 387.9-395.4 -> 0.20 nm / 15.2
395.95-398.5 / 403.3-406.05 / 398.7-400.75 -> -0.26 nm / 14.3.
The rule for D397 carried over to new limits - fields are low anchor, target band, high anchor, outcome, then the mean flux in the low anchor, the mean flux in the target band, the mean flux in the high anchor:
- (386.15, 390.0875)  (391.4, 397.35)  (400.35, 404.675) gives 0.31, 14.5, 14.5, 16.2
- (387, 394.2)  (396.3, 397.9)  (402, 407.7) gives 0.35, 14.7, 12.1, 16.2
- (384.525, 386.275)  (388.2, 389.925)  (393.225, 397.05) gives 0.25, 15.9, 13.1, 14.3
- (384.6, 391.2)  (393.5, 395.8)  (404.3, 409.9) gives -0.03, 15.1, 15.6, 15.9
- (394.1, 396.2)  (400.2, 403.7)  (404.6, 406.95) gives -0.02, 15.8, 16.3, 16.3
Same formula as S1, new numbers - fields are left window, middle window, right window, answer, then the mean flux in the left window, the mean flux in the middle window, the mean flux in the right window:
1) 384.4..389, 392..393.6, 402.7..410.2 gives 0.121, 15.2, 14.2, 15.8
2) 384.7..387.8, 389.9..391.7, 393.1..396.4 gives -0.050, 15.9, 15.8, 15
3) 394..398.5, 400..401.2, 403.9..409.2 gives -0.085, 14.5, 16.2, 16.1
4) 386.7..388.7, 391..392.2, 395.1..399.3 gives -0.114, 15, 16.2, 14.4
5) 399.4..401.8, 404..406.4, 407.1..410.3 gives -0.127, 16.2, 16.3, 14.9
